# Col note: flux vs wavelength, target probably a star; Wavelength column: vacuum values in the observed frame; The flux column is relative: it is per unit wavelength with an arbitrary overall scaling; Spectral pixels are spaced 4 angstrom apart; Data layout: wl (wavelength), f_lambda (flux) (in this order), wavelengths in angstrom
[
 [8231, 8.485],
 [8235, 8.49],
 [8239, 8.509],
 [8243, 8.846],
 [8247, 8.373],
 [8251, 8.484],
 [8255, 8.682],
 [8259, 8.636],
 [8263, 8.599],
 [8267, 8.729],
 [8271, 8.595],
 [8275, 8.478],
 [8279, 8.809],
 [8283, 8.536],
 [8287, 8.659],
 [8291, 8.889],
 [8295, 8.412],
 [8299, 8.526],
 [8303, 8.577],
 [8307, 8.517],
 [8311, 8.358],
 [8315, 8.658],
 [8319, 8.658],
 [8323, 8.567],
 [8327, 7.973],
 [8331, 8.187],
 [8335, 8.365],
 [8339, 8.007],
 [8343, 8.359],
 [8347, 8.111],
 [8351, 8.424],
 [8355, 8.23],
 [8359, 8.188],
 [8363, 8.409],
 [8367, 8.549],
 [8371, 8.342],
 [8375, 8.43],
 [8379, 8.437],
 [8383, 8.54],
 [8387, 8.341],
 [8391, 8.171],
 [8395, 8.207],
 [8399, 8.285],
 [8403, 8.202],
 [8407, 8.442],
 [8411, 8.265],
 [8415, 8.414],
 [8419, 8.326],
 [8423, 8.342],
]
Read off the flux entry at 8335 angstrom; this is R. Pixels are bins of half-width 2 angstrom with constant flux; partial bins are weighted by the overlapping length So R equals 8.365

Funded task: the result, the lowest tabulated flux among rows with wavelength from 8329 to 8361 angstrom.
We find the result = 8.007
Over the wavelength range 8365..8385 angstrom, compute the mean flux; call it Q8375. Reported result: 8.46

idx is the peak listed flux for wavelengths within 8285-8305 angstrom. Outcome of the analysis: 8.889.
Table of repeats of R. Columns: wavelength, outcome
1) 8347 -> 8.111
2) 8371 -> 8.342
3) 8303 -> 8.577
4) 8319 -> 8.658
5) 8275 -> 8.478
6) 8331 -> 8.187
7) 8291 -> 8.889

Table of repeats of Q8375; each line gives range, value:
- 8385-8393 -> 8.26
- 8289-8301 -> 8.61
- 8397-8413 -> 8.3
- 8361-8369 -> 8.48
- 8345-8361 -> 8.24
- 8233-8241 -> 8.5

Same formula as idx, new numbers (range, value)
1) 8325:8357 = 8.424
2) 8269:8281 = 8.809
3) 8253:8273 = 8.729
